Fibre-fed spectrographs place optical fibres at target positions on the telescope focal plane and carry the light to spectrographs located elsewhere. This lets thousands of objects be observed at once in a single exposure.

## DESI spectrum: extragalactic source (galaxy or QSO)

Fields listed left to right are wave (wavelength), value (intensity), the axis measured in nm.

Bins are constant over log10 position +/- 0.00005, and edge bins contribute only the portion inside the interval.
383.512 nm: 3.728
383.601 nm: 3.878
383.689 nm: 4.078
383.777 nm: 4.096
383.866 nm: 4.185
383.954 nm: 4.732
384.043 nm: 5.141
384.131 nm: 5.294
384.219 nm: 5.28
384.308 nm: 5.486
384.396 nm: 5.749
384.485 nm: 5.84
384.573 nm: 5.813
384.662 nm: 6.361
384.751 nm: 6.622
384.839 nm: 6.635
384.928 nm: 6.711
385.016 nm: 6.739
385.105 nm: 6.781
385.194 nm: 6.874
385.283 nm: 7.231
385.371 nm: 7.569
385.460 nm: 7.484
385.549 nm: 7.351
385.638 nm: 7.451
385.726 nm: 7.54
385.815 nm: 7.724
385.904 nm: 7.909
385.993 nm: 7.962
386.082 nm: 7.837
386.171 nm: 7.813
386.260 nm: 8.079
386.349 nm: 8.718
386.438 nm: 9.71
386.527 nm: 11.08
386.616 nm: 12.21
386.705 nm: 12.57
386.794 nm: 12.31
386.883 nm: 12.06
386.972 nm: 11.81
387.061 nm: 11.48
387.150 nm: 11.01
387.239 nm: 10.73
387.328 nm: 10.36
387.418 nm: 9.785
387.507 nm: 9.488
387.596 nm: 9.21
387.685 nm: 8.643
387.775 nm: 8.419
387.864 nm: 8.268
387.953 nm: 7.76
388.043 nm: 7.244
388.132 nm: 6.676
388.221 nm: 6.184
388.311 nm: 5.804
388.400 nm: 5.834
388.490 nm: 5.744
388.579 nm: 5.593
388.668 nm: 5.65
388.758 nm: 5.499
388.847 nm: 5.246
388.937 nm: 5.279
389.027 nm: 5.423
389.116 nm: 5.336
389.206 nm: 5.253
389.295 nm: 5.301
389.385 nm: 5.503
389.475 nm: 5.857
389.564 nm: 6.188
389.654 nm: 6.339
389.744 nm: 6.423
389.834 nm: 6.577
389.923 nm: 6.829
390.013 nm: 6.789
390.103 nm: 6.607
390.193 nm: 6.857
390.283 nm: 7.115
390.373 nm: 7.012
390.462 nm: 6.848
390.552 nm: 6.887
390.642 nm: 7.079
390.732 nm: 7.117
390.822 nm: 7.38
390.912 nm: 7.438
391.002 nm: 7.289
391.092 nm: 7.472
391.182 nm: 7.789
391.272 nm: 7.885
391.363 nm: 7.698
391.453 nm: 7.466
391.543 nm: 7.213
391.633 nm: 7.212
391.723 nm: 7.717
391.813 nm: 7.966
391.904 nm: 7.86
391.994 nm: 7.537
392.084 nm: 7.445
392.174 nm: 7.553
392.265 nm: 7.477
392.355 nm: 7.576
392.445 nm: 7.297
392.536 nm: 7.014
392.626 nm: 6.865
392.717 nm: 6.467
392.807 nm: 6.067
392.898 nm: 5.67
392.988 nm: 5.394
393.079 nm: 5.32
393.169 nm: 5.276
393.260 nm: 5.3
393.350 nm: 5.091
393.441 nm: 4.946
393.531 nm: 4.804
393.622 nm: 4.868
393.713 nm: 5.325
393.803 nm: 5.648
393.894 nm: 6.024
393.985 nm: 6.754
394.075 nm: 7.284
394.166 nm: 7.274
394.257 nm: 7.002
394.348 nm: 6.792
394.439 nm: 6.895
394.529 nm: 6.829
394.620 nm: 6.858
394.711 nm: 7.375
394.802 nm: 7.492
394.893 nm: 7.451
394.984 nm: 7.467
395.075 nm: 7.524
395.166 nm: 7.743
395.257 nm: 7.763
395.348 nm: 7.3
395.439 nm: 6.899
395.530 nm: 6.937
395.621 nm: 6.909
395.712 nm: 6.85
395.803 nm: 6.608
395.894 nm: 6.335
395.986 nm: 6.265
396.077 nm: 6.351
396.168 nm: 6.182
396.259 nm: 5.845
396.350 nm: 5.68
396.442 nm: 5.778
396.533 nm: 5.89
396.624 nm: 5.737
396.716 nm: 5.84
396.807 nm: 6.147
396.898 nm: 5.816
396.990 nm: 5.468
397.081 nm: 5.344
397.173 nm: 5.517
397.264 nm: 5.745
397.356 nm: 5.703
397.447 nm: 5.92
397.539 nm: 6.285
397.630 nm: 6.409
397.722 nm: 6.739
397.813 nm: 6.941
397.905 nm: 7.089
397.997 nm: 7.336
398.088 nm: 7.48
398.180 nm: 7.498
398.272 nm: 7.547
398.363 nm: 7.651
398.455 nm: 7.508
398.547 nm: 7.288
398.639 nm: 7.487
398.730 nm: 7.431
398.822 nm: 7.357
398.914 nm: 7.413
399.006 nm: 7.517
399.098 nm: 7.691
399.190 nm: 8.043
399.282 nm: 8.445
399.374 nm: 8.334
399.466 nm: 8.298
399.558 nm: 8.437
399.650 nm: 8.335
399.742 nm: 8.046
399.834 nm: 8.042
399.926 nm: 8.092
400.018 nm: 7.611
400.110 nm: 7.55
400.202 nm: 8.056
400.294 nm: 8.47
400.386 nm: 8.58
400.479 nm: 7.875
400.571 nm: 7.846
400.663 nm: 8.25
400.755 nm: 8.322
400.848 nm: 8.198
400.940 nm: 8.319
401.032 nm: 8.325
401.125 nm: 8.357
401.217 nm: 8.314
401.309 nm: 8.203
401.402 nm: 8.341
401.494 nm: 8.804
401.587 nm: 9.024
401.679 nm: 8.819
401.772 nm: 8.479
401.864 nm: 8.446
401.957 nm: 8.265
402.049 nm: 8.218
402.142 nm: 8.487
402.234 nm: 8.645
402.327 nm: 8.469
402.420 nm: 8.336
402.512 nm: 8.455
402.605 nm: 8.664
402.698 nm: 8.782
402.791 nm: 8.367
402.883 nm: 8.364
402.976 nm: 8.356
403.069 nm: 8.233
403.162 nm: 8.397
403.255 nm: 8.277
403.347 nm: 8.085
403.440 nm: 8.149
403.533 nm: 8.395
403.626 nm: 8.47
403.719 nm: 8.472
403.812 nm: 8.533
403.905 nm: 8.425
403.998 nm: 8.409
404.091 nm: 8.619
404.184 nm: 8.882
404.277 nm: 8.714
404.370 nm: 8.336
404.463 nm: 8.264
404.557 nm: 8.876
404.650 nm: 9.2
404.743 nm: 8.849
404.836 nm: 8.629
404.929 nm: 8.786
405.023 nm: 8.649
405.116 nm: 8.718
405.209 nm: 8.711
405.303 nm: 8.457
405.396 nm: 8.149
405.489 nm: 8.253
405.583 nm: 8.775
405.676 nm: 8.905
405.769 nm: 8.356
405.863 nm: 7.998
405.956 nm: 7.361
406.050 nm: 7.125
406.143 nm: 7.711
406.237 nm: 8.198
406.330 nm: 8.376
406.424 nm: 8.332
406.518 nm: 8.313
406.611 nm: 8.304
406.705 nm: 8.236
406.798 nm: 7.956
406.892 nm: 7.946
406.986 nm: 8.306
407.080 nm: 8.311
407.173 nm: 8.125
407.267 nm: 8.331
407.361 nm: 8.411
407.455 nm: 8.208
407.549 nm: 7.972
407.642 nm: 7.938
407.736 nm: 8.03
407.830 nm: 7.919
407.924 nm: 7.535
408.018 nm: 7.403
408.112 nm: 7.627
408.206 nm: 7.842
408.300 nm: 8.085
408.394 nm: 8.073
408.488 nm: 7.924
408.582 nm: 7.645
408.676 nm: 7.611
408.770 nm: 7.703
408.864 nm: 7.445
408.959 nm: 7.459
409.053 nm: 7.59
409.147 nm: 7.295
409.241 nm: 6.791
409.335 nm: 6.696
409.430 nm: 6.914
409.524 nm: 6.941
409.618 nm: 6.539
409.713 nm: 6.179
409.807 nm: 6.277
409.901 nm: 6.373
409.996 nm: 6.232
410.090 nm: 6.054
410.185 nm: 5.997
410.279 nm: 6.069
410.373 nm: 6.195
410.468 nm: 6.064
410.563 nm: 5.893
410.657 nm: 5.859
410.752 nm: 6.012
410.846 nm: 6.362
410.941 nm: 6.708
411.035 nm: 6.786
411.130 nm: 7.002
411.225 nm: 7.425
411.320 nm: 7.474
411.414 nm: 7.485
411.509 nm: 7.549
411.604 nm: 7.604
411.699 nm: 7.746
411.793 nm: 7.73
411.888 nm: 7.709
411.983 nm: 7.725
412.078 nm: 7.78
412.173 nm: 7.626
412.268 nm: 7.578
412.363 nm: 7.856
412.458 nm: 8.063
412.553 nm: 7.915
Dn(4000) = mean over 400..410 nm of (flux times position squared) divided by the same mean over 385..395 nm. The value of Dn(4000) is 1.2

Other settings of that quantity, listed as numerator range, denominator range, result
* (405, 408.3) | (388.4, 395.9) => 1.32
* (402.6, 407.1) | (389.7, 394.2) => 1.33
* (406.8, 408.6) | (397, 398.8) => 1.24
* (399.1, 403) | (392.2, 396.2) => 1.32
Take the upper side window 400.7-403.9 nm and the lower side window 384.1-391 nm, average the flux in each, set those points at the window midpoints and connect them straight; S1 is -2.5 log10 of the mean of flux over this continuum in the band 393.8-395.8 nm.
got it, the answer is 0.13 mag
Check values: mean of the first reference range 7.47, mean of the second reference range 8.42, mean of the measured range 7.07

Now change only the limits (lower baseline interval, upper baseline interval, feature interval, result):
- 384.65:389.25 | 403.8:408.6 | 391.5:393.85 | 0.25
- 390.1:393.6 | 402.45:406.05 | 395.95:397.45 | 0.27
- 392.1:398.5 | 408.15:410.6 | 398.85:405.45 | -0.24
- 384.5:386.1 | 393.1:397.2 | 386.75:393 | -0.09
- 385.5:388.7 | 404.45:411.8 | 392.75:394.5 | 0.38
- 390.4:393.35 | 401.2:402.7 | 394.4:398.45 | 0.16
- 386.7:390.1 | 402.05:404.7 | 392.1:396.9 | 0.22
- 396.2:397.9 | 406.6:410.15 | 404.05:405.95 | -0.21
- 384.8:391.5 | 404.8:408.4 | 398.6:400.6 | 0.00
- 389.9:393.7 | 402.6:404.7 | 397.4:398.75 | 0.09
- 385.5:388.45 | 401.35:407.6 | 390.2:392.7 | 0.20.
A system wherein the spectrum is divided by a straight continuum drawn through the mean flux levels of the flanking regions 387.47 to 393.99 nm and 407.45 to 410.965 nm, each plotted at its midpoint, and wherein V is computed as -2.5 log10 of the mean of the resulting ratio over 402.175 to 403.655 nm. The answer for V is -0.22 mag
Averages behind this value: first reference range 6.62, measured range 8.4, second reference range 7.03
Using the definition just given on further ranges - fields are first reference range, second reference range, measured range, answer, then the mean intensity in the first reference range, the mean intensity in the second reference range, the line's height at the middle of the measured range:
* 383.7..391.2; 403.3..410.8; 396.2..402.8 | 0.01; 7.31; 7.78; 7.6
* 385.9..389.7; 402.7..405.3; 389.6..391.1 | 0.17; 8.02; 8.53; 8.1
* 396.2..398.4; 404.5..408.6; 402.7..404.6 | -0.11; 6.3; 8.2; 7.61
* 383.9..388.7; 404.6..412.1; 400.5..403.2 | -0.10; 7.9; 7.59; 7.68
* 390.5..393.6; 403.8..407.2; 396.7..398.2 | 0.18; 6.82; 8.38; 7.45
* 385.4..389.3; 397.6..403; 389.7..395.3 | 0.19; 8.18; 8.04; 8.12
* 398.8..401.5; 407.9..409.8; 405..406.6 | -0.09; 8.11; 7.34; 7.61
